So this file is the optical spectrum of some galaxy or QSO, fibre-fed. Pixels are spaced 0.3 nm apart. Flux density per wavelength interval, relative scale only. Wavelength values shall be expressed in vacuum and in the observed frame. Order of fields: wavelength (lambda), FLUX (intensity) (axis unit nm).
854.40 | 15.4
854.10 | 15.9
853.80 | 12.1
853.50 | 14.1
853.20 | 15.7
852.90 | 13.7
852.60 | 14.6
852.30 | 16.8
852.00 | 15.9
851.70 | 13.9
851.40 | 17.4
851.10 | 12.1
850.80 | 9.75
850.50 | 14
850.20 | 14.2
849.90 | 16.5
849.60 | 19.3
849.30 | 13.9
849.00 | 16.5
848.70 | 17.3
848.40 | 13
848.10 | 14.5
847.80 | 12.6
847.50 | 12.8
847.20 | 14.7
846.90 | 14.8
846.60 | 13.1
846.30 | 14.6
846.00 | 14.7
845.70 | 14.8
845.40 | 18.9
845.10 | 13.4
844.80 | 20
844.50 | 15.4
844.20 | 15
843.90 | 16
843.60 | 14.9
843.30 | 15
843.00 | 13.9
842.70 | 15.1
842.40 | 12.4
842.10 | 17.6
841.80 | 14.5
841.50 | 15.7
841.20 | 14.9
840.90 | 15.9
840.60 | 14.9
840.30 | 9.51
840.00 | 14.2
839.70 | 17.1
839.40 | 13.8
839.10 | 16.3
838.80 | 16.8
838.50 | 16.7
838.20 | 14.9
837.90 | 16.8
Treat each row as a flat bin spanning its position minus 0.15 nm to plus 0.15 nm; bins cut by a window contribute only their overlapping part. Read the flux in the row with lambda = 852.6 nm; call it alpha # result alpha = 14.6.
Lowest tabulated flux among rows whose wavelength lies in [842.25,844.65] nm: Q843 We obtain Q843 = 12.4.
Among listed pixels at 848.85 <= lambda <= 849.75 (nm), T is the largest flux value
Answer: 19.3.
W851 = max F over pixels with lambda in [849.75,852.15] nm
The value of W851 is 17.4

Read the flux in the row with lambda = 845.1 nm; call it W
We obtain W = 13.4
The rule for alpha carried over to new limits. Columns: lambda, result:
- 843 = 13.9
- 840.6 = 14.9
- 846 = 14.7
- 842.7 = 15.1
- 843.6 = 14.9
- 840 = 14.2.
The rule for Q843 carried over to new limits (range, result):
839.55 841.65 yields 9.51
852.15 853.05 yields 13.7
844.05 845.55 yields 13.4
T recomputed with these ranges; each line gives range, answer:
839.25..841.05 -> 17.1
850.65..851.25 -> 12.1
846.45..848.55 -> 14.8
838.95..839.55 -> 16.3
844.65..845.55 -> 20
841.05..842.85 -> 17.6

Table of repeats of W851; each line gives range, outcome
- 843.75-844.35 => 16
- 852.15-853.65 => 16.8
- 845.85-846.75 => 14.7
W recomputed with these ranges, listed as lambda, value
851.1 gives 12.1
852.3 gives 16.8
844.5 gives 15.4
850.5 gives 14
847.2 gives 14.7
